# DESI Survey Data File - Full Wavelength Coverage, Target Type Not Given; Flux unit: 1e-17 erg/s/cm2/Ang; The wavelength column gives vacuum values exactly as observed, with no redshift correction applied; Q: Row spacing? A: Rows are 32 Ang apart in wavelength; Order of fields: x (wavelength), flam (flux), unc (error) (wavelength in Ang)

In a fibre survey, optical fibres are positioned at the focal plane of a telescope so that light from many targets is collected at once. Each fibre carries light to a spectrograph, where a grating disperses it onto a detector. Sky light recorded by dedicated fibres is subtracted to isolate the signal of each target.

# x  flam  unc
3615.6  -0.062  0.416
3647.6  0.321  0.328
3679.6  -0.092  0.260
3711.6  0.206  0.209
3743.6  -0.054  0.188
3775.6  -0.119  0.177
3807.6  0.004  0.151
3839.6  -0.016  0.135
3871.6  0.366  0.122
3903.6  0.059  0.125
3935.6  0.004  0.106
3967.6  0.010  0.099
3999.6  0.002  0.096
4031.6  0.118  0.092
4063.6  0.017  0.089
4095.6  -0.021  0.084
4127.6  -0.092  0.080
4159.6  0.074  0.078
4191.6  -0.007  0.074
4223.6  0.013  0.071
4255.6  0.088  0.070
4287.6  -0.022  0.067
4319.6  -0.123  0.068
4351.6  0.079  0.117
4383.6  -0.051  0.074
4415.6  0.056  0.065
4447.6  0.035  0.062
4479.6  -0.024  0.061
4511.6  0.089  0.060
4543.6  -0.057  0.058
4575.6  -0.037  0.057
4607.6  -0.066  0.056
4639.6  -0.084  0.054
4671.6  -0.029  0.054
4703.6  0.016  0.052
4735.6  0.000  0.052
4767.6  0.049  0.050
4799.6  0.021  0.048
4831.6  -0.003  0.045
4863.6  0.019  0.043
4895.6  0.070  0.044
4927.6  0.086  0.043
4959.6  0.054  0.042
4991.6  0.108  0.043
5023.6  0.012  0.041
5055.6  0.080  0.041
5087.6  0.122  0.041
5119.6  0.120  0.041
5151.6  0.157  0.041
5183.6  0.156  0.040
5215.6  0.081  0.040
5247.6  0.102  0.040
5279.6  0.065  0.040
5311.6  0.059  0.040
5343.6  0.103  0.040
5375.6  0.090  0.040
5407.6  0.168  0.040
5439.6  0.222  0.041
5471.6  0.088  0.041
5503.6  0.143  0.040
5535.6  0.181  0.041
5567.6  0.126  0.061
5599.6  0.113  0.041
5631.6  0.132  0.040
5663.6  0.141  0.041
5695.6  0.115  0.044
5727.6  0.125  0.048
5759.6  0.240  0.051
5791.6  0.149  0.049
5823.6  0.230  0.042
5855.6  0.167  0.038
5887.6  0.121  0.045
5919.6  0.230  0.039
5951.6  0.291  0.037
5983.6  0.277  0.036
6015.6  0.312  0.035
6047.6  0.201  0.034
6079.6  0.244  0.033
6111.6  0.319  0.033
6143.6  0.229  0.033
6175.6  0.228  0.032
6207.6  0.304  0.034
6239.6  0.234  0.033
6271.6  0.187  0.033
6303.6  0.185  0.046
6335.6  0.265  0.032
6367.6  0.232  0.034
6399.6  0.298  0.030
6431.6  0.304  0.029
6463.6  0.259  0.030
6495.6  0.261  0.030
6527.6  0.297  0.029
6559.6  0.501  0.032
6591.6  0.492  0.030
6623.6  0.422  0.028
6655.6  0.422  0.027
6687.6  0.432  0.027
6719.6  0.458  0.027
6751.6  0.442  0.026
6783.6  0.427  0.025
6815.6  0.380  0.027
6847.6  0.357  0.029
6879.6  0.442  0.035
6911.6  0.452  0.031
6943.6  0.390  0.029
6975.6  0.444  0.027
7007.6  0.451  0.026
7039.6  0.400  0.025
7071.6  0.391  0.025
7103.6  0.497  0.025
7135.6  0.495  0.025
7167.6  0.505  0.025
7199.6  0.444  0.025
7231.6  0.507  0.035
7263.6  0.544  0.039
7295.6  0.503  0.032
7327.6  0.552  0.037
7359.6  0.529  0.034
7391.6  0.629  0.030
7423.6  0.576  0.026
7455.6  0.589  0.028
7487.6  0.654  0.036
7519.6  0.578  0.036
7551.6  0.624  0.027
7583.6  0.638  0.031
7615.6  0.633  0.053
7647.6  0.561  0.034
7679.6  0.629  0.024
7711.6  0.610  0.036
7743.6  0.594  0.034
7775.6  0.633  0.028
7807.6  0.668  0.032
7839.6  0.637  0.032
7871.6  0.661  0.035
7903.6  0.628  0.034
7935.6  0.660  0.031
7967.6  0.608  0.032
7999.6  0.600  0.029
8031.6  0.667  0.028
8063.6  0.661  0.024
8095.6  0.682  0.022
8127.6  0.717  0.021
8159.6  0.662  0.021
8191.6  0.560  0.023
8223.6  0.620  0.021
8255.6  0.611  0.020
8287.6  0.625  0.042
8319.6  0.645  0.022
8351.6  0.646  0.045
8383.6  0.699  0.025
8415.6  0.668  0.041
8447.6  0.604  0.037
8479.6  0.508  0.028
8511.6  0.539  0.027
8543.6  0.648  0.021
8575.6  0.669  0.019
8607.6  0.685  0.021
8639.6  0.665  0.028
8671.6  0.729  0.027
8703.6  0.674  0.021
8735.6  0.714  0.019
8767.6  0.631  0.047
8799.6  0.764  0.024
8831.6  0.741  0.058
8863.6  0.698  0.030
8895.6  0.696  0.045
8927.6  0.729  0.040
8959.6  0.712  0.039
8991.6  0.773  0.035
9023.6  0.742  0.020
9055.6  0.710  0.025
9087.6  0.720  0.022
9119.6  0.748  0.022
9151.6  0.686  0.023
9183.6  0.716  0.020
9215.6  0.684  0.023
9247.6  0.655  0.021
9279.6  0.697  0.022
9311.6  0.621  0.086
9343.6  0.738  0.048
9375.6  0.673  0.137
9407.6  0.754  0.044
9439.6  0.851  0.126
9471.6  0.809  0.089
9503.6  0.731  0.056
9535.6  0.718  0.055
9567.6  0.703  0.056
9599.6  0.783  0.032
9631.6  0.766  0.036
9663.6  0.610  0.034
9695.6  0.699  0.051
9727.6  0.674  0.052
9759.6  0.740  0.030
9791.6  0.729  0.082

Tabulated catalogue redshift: 0.64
